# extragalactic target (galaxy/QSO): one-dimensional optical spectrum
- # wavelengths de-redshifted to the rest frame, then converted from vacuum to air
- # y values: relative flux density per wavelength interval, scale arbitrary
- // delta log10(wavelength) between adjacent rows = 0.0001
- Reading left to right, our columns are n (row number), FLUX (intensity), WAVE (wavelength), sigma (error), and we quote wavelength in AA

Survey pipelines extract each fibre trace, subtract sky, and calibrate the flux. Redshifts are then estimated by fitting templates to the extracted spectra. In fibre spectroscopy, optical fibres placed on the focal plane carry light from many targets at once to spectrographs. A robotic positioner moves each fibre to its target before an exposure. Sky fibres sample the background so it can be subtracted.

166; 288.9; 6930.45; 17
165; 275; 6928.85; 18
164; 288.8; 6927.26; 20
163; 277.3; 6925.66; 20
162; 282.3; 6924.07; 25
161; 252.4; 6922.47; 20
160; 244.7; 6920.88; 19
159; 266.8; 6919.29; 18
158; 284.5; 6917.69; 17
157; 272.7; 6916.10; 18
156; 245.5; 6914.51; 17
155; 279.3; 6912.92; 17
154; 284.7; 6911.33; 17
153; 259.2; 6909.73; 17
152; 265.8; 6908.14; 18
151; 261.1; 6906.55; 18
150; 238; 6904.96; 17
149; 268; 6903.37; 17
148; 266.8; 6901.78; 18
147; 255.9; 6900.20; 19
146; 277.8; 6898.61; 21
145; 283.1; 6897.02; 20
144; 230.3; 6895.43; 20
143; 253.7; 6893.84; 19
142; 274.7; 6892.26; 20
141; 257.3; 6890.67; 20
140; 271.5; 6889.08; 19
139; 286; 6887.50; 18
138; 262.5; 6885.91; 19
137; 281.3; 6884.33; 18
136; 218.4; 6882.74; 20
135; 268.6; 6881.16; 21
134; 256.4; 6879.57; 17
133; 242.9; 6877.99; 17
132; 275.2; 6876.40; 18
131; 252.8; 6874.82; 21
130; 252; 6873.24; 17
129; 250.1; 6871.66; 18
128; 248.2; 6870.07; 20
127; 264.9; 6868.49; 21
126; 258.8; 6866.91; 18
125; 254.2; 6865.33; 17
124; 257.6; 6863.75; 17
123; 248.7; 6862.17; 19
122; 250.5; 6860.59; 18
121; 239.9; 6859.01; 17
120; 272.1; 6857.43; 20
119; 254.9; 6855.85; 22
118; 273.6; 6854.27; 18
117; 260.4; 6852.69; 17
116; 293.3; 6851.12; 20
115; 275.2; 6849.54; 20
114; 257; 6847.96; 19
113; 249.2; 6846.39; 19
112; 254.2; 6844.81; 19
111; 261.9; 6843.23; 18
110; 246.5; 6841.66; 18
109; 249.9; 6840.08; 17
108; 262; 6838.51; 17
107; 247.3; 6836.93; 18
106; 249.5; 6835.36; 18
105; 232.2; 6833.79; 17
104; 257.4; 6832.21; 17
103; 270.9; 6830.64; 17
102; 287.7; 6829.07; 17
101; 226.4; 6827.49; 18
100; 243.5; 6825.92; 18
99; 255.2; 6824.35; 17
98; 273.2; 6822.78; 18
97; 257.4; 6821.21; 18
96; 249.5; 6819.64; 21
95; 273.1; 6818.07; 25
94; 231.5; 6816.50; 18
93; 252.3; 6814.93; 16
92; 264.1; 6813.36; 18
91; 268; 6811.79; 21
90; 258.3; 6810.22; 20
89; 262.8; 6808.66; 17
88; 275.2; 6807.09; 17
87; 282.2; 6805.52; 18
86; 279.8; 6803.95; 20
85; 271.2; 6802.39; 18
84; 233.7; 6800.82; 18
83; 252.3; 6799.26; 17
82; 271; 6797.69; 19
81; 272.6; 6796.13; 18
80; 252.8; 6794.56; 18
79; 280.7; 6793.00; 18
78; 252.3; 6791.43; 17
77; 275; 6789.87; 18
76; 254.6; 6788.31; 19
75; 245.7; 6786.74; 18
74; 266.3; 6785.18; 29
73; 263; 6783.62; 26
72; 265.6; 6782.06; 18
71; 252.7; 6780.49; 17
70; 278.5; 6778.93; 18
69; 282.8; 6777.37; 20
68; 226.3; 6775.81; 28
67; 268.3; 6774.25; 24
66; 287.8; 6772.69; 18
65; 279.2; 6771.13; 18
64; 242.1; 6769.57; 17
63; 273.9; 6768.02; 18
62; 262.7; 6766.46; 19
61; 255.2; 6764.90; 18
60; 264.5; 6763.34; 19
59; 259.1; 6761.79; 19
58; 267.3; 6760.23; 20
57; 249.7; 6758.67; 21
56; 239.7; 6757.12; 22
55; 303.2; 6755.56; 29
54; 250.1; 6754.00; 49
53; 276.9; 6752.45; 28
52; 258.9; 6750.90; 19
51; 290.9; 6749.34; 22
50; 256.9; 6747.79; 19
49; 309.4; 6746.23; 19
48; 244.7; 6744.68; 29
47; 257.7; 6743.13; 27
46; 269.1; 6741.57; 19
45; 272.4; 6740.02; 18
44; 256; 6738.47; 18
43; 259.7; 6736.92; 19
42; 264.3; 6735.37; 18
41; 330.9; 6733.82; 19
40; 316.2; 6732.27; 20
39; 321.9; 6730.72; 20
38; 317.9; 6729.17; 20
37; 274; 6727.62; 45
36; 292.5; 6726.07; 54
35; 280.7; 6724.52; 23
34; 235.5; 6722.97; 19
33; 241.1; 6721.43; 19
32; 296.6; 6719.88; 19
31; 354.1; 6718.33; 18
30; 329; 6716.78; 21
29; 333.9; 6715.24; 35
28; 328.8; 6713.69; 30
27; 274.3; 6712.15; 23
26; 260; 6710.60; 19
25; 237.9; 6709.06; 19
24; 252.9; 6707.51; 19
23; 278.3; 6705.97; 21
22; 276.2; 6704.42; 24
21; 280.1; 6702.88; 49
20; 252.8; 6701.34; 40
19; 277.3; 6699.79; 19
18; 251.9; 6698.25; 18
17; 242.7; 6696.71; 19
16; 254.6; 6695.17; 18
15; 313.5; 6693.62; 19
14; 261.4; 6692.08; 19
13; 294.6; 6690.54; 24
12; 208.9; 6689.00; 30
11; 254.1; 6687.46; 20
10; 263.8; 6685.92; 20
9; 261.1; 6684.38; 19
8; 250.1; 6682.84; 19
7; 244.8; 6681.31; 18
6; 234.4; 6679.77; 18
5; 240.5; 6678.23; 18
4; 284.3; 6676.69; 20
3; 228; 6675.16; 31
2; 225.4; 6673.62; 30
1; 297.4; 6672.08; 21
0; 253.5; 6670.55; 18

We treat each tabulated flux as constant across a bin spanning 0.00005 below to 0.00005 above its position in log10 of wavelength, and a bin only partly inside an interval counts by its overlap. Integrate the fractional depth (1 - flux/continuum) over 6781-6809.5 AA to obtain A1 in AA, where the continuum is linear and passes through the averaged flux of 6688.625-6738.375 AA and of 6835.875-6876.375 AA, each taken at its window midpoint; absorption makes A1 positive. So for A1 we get 0.39 AA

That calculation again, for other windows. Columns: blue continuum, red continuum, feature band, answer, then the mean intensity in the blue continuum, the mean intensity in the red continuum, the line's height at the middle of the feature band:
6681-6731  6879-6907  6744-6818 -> 1.6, 276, 262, 270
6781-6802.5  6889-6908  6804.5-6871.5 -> 0.7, 261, 261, 261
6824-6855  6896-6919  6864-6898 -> 0.5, 258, 267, 263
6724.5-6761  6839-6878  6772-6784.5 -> 0.3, 277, 258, 272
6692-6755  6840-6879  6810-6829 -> 0.6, 279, 258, 264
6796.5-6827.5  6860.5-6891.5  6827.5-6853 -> 0.1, 260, 258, 259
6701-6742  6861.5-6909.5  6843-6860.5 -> 0.2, 285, 259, 265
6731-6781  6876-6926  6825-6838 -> 0.7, 270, 264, 267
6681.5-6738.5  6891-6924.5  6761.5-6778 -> 0.6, 278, 264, 274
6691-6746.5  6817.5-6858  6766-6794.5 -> 0.6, 280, 259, 269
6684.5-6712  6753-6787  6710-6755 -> -3.7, 263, 263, 263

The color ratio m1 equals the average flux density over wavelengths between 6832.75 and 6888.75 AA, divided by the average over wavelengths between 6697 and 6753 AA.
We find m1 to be 0.9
